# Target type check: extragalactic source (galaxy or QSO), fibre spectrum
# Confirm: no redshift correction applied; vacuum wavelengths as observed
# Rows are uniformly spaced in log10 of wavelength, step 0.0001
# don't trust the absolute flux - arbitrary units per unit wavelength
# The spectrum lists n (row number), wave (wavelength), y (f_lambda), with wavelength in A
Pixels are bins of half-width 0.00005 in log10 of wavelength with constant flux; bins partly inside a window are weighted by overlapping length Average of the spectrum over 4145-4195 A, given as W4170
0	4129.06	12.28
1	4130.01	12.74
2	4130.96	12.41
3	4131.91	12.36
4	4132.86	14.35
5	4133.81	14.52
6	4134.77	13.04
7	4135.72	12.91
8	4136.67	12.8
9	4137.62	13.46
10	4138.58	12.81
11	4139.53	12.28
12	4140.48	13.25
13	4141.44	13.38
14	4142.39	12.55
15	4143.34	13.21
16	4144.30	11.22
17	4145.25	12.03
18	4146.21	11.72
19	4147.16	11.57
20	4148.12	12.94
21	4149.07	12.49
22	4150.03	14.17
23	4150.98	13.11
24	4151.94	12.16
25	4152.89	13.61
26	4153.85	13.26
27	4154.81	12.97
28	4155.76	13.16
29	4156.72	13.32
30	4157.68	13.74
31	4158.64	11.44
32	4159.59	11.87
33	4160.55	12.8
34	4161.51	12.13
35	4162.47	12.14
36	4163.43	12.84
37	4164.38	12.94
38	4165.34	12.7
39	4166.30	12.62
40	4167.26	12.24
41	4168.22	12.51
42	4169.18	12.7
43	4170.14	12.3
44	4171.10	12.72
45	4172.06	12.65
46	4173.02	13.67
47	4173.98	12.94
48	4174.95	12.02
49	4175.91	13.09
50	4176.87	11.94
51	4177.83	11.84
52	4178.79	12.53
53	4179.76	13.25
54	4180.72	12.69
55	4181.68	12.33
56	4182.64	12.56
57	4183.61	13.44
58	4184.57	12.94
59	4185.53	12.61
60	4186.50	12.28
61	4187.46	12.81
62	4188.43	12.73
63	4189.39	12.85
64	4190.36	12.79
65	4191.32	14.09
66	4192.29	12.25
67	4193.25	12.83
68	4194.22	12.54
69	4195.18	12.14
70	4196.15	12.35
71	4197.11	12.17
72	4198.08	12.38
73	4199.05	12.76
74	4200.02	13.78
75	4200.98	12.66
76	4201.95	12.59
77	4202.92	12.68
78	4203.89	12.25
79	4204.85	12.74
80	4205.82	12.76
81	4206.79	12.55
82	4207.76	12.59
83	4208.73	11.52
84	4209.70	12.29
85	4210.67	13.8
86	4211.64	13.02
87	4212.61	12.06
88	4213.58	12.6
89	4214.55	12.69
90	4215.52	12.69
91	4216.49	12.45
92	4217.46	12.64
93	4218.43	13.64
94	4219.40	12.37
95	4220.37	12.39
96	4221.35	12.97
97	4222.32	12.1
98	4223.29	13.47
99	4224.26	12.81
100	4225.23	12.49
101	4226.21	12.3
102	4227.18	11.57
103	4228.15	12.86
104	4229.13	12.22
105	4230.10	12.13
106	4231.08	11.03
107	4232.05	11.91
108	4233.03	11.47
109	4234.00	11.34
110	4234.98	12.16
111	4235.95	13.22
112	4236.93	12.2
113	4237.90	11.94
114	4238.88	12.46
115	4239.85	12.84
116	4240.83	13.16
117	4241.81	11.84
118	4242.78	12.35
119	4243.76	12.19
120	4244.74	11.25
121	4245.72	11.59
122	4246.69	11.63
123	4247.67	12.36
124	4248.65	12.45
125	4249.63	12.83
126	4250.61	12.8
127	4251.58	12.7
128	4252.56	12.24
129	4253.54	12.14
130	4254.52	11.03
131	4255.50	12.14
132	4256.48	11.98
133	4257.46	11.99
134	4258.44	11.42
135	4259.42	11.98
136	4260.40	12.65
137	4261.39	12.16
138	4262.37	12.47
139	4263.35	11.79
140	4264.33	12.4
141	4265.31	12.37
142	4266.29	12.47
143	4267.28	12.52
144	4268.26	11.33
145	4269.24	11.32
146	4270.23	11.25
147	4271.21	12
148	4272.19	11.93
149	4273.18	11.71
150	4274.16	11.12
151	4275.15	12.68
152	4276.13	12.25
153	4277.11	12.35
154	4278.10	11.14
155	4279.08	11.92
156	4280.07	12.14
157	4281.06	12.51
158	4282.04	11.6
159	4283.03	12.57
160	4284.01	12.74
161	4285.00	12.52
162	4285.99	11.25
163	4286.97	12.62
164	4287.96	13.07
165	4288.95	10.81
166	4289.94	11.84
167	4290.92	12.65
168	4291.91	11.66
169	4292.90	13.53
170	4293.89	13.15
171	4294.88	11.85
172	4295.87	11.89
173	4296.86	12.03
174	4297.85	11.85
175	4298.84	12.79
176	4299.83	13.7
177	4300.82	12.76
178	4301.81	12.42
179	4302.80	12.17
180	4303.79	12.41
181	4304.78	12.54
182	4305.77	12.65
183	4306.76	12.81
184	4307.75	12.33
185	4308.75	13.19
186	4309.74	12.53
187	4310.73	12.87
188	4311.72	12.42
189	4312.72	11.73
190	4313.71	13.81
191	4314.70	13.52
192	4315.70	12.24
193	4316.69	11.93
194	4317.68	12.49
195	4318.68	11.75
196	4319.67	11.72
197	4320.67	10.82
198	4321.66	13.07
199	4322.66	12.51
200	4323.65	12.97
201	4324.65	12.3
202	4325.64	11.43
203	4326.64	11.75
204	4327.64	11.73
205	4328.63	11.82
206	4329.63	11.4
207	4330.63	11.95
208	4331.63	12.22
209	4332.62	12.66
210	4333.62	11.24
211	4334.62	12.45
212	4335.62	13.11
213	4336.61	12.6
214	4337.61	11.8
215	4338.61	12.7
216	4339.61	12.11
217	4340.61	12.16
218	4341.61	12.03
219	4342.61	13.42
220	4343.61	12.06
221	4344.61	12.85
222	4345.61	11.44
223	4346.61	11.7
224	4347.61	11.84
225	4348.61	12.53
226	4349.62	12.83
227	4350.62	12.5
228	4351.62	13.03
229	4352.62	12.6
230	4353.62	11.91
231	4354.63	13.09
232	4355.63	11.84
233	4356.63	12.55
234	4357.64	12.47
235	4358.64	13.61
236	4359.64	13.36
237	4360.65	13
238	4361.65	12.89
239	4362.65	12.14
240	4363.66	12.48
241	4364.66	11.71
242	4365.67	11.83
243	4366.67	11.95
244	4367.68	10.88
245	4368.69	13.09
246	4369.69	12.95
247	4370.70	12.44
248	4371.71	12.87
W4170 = 12.7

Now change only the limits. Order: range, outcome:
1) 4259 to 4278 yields 12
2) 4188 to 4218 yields 12.7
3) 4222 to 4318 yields 12.2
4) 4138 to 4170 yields 12.7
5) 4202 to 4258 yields 12.3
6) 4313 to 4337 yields 12.2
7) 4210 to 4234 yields 12.5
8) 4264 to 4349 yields 12.2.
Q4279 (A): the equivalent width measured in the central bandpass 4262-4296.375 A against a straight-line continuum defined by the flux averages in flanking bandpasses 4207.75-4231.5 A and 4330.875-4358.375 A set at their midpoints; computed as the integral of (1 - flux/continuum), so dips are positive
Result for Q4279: 1.0 A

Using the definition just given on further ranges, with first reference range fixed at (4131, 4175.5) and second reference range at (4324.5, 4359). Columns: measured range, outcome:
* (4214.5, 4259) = 1.0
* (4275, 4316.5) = -0.1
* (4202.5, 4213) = 0.0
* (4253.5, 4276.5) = 1.0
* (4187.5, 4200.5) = -0.1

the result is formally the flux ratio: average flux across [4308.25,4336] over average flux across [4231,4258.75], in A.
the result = 1.0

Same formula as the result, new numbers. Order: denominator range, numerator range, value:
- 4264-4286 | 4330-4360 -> 1.03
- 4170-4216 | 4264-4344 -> 0.97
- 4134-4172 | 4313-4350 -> 0.96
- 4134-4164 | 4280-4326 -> 0.97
